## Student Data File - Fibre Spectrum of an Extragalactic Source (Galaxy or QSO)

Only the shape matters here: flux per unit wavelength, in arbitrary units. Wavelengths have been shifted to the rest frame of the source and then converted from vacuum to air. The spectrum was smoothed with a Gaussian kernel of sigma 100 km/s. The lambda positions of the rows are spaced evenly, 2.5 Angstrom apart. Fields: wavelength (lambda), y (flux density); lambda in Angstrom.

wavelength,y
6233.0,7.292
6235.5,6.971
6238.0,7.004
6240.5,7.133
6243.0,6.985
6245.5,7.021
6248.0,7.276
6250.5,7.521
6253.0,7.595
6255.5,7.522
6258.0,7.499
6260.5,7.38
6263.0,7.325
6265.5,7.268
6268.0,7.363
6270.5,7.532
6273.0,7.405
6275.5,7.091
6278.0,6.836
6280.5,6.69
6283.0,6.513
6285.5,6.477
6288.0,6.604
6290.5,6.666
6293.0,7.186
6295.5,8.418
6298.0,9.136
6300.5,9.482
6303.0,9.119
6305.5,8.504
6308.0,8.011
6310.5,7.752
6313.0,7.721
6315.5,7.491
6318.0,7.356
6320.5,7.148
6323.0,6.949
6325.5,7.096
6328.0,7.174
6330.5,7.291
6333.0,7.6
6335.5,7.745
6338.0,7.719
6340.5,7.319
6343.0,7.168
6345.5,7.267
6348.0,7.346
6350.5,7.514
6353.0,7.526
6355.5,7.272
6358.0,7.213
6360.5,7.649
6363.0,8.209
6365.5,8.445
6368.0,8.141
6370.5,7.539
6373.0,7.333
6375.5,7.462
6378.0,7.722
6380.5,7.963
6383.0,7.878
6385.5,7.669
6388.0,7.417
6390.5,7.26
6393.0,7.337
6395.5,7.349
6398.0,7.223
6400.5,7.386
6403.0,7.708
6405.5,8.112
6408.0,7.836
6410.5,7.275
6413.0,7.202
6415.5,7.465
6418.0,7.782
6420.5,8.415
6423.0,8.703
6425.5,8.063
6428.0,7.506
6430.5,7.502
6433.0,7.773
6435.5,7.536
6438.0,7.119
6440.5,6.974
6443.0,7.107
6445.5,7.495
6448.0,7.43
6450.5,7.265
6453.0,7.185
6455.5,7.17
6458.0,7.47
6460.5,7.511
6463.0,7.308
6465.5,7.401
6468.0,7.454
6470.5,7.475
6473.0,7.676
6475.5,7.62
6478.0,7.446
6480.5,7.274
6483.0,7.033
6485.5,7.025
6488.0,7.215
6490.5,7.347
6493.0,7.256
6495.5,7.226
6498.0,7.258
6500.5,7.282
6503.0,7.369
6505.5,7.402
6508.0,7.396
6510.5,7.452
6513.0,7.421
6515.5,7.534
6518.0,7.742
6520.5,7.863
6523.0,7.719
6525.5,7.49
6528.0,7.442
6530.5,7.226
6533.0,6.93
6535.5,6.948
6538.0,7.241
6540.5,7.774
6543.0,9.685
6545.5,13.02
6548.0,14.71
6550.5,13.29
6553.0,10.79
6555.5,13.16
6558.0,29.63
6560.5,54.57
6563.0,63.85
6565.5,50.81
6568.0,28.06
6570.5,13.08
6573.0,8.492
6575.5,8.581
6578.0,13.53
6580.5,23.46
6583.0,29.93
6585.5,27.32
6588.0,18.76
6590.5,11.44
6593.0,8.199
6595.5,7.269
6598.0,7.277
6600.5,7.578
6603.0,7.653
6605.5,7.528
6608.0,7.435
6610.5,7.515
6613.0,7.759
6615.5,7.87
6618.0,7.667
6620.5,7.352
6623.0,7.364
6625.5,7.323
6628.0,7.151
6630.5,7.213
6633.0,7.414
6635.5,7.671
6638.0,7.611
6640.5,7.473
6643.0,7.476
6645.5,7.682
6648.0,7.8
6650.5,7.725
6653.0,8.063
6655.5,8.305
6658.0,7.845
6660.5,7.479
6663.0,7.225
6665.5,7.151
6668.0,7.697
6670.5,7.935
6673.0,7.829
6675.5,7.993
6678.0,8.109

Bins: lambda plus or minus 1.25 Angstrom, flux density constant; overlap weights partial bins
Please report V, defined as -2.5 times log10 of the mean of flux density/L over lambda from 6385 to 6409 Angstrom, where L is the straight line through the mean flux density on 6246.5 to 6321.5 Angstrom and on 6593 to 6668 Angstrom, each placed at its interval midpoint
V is 0.00 mag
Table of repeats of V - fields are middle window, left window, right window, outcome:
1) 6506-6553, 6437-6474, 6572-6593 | 0.460 mag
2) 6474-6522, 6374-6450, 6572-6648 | 0.181 mag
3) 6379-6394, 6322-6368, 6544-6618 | 0.220 mag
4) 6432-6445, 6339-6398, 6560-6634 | 0.344 mag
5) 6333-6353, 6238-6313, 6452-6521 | 0.000 mag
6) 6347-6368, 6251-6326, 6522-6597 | 0.298 mag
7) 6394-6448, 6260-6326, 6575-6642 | 0.150 mag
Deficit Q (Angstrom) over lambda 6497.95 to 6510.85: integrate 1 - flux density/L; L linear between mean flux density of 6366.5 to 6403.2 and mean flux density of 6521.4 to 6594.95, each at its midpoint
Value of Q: 6.4 Angstrom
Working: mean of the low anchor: 7.56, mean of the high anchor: 17.9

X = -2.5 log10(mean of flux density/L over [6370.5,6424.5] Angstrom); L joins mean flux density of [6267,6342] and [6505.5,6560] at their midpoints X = 0.14 mag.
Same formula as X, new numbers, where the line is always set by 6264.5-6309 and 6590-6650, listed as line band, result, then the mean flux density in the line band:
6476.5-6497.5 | 0.06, 7.23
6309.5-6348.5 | 0.03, 7.38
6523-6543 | 0.02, 7.47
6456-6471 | 0.03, 7.42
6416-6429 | -0.06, 8.07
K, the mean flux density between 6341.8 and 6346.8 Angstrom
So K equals 7.22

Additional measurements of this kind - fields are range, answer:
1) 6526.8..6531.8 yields 7.33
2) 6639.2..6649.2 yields 7.61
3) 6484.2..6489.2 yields 7.12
